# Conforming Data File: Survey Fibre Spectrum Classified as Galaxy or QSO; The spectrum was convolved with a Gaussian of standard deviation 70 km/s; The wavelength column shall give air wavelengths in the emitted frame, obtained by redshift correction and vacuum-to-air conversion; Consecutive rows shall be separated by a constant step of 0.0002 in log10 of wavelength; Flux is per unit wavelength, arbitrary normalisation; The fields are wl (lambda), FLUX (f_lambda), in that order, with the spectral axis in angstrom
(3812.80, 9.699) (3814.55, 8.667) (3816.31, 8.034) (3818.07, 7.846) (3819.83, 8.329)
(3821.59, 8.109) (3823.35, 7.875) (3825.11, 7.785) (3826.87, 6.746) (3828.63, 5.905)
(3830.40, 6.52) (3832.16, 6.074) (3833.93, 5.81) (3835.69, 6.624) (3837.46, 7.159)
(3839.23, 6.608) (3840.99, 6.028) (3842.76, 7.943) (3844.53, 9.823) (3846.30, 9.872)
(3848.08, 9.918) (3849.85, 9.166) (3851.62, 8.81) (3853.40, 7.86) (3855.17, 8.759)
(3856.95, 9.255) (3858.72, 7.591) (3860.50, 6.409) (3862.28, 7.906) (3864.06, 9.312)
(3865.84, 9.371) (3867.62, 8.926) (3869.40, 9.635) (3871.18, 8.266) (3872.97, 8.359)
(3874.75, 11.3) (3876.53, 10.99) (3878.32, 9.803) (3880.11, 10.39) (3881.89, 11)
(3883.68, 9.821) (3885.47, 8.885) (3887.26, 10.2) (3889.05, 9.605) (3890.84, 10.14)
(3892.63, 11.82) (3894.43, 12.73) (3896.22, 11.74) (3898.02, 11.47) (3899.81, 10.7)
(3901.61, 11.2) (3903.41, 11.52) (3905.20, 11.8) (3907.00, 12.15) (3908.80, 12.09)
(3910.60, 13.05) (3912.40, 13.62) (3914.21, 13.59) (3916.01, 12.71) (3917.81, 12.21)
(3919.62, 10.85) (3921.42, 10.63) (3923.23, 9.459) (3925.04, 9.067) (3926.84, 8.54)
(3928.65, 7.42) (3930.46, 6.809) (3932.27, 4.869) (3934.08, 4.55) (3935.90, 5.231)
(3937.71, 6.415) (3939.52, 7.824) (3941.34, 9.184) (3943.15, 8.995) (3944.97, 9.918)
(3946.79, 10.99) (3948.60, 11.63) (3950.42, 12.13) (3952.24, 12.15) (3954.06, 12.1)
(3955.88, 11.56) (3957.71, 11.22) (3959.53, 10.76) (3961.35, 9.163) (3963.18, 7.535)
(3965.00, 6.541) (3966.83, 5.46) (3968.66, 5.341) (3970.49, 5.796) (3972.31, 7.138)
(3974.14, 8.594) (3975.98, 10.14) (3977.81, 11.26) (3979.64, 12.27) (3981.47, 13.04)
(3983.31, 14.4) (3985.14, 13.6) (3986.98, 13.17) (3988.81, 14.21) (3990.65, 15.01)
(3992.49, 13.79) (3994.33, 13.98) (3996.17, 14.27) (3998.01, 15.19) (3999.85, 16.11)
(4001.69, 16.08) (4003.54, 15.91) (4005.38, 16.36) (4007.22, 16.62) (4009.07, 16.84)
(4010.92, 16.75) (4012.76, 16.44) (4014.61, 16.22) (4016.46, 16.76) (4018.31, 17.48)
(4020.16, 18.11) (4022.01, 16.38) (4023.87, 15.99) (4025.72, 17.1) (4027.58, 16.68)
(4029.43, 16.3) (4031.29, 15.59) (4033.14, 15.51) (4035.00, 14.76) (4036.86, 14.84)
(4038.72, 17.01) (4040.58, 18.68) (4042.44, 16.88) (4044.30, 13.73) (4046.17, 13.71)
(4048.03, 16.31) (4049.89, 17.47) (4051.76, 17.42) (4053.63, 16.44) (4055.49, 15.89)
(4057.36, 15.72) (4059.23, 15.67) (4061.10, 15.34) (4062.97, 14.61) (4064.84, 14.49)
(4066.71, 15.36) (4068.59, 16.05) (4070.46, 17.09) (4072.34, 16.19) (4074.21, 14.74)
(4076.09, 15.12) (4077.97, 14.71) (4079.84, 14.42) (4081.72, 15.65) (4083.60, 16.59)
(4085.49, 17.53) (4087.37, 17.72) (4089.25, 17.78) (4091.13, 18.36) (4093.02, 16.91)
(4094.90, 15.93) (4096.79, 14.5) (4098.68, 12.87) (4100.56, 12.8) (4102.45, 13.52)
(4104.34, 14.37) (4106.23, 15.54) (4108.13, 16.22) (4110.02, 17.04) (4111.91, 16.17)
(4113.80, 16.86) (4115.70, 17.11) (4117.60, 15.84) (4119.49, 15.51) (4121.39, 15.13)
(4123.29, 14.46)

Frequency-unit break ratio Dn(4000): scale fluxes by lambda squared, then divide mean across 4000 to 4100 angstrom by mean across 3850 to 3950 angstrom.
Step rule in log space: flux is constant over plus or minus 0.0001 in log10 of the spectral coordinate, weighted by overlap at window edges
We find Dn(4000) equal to 1.8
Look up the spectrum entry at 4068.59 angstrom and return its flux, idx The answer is 16.05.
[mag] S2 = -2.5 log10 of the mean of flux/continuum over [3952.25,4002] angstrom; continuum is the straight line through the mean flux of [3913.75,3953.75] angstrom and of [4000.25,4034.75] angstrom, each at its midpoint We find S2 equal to 0.16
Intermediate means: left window 9.32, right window 16.5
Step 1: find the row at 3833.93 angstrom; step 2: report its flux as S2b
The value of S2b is 5.81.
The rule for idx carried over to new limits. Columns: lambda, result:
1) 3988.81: 14.21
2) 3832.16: 6.074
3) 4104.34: 14.37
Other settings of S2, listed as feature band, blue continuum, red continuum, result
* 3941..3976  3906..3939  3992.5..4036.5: 0.28 mag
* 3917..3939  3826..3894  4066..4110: 0.32 mag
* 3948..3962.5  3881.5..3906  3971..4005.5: 0.11 mag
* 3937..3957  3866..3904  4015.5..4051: 0.24 mag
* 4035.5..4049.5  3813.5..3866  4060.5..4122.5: -0.13 mag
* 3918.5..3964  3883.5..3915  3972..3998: 0.30 mag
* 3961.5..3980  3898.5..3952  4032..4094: 0.45 mag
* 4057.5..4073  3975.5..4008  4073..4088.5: 0.00 mag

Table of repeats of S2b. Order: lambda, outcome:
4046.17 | 13.71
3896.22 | 11.74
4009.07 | 16.84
